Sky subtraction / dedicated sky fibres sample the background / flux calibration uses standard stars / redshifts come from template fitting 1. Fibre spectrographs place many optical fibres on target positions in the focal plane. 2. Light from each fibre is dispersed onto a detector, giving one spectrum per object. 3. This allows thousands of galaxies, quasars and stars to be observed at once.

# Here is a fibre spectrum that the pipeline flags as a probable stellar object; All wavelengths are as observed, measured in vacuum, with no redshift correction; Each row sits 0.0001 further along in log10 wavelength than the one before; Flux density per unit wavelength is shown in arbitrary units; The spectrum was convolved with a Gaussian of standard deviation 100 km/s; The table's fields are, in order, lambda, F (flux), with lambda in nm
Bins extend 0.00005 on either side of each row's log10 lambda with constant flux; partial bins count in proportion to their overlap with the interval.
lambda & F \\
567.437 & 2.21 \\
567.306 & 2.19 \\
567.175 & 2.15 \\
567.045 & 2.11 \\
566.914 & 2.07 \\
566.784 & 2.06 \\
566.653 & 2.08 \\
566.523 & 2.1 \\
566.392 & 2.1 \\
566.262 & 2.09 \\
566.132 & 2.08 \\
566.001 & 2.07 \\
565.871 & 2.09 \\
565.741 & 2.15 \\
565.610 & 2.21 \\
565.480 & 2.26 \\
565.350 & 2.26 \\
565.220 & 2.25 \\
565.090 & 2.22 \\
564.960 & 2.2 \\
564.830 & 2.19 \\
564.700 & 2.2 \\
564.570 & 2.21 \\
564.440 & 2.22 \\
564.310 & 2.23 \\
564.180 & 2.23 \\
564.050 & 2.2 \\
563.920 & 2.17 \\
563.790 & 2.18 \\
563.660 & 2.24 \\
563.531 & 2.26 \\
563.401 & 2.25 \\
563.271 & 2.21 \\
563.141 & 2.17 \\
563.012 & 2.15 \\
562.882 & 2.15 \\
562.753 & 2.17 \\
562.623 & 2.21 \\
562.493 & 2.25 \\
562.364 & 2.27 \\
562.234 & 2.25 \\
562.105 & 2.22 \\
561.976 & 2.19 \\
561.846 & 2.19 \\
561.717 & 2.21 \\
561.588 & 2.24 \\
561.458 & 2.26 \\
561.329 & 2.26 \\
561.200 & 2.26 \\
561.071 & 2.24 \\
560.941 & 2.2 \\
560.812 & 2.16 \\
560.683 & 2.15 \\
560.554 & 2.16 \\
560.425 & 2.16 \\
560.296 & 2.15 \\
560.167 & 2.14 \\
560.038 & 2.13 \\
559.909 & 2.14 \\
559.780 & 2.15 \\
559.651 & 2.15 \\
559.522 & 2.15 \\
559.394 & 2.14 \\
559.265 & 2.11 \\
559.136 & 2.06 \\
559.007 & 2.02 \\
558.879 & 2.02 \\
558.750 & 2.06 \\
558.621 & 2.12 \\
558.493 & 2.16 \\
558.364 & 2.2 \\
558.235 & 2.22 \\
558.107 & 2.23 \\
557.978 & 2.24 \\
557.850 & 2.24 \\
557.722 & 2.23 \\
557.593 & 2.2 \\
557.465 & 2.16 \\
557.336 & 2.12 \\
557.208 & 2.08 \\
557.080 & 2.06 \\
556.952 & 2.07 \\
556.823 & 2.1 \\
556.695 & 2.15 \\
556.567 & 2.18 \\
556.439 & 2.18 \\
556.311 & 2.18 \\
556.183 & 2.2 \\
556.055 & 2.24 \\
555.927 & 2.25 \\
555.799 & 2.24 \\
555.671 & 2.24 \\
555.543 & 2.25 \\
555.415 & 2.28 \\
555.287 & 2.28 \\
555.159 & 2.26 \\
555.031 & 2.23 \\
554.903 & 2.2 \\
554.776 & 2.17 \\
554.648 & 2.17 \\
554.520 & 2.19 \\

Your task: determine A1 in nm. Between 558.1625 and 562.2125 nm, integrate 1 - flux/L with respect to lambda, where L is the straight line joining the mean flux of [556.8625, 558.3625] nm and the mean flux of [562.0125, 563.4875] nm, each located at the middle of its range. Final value 0.048 nm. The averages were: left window 2.17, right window 2.21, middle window 2.16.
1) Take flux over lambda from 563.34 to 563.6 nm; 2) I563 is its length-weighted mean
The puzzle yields 2.26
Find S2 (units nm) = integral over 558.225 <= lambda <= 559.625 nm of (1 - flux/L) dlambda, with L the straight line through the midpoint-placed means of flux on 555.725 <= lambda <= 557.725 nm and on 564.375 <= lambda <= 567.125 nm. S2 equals 0.032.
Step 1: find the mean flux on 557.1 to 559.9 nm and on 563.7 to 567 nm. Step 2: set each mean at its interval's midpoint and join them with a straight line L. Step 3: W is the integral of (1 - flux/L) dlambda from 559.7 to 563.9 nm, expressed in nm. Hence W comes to -0.09 nm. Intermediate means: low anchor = 2.14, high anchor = 2.16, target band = 2.2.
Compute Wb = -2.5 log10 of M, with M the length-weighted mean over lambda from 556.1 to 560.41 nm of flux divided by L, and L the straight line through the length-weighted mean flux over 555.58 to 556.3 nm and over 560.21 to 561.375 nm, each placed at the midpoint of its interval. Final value 0.03 mag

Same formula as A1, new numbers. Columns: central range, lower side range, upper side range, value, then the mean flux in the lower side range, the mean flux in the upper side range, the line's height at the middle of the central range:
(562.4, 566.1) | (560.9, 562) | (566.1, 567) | -0.087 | 2.23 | 2.08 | 2.15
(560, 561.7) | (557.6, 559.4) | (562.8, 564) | -0.018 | 2.15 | 2.2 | 2.17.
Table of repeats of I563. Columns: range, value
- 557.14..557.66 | 2.14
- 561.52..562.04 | 2.21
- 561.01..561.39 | 2.26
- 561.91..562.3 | 2.22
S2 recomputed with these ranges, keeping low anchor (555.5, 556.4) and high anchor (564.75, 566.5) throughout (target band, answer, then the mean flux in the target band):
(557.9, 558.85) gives 0.02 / 2.17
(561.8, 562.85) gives -0.01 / 2.22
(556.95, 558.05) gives 0.03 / 2.16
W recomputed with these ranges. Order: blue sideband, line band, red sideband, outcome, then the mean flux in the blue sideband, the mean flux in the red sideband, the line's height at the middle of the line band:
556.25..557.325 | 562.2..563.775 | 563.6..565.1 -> -0.02 nm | 2.13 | 2.21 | 2.19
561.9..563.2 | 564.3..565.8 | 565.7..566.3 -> -0.06 nm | 2.2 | 2.1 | 2.12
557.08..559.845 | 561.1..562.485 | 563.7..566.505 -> -0.05 nm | 2.14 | 2.18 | 2.16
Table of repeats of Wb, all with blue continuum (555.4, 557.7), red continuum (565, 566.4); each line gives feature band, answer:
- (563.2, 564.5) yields -0.02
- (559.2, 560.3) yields 0.02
